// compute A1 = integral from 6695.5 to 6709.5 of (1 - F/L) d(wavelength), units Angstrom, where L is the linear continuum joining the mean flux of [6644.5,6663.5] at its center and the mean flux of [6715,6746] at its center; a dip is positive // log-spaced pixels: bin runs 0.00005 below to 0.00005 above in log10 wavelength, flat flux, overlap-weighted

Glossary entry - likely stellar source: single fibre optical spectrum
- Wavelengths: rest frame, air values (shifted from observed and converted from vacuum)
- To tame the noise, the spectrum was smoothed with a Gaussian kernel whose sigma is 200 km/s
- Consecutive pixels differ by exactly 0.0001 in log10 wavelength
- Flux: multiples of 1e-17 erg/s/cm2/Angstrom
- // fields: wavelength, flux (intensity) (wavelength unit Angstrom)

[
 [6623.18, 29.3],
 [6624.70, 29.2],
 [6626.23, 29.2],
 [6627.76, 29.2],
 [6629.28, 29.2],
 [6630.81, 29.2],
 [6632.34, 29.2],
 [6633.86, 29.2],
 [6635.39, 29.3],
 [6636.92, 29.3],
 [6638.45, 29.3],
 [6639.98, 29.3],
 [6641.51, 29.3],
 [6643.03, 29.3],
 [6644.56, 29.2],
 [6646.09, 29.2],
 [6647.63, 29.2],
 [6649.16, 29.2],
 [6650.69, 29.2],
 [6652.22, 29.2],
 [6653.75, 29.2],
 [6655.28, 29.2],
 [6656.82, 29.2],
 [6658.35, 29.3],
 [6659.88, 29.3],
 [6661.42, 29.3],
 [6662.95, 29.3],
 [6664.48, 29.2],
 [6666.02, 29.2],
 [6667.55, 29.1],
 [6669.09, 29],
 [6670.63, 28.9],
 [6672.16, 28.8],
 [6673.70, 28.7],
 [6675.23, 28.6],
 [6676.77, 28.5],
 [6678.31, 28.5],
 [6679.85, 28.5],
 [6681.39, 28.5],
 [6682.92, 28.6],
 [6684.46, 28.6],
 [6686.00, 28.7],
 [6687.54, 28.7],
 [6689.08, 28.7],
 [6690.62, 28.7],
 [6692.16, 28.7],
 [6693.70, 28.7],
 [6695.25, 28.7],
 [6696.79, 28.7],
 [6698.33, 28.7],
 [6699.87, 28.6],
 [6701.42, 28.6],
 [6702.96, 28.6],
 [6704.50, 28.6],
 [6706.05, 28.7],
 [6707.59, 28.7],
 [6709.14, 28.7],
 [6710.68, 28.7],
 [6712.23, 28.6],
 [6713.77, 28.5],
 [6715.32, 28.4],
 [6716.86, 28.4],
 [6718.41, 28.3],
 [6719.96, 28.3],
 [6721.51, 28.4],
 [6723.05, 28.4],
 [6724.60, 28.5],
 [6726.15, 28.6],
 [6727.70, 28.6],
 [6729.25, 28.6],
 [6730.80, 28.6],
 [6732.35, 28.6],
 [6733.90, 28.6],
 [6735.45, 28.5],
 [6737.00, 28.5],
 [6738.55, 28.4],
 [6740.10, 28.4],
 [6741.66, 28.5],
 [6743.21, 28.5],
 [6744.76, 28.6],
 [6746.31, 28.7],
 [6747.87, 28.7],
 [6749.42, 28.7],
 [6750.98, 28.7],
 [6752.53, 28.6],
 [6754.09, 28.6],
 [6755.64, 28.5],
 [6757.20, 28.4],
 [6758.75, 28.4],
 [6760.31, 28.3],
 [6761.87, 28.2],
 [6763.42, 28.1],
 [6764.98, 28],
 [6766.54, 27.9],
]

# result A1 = 0.1 Angstrom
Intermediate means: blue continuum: 29.2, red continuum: 28.5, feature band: 28.7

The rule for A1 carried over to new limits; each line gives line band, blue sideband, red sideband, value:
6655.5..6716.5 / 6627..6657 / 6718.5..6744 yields 0.20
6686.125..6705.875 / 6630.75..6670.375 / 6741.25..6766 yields 0.15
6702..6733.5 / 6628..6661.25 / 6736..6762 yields 0.21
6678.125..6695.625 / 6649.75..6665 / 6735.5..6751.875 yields 0.23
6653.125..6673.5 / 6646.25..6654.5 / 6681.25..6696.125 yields -0.09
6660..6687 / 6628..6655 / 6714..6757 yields 0.15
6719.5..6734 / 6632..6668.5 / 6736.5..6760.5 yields 0.09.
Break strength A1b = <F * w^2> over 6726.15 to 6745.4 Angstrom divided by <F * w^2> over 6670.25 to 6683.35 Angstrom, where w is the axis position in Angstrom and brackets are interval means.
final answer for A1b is 1.0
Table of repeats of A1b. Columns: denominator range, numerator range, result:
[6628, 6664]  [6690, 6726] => 1.00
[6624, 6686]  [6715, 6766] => 1.00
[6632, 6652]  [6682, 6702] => 0.99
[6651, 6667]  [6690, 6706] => 0.99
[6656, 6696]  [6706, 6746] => 1.00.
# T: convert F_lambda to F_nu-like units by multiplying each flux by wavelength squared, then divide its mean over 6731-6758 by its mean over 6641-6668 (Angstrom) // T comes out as 1.0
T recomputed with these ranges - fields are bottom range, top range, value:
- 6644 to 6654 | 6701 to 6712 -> 1.00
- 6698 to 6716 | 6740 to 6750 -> 1.01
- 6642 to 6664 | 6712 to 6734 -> 0.99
